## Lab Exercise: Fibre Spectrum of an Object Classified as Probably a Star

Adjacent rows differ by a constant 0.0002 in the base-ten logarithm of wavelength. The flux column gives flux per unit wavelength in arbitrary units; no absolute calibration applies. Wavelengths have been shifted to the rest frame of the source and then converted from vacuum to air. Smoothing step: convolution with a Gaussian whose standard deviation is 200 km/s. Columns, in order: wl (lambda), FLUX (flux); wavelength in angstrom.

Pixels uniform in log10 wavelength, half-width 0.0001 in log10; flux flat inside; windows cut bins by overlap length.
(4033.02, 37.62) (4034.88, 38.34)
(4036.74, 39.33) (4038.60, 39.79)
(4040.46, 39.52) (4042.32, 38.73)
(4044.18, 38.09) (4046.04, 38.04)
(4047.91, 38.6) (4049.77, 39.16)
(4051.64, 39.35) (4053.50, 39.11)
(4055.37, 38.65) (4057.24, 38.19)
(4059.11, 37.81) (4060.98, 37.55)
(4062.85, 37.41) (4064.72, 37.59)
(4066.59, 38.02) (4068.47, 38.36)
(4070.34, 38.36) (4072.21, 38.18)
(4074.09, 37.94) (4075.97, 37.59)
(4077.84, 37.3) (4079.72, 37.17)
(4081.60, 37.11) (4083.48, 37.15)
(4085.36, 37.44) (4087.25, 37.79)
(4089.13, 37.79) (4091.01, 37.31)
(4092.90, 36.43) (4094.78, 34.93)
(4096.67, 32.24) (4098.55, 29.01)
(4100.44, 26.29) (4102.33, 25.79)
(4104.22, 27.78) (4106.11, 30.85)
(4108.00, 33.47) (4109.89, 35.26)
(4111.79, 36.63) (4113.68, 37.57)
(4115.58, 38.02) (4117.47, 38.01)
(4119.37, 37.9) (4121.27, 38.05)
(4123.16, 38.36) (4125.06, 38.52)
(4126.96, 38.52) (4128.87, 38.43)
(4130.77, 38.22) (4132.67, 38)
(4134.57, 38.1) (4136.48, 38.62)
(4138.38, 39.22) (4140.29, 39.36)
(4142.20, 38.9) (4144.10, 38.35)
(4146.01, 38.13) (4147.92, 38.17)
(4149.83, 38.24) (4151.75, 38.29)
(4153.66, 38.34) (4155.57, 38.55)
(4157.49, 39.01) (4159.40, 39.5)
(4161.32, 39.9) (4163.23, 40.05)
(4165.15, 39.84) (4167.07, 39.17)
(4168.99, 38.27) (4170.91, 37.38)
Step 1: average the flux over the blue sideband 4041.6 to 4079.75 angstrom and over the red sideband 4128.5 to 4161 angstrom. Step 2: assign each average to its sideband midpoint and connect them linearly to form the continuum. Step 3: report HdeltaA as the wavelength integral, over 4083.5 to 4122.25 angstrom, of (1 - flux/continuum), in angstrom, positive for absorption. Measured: 3.9 angstrom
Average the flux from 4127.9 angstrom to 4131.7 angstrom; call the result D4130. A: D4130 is 38.3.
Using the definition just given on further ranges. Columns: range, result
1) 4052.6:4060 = 38.4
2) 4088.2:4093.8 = 37.2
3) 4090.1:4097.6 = 35.2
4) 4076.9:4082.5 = 37.2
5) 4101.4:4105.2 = 26.8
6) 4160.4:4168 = 39.8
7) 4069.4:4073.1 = 38.4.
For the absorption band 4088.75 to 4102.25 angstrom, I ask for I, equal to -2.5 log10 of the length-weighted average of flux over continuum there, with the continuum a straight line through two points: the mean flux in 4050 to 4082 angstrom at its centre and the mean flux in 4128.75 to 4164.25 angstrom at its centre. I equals 0.17 mag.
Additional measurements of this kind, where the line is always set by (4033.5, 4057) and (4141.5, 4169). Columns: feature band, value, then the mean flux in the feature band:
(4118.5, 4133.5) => 0.017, 38.3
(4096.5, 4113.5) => 0.243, 31.1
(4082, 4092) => 0.040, 37.4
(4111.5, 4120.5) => 0.033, 37.7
